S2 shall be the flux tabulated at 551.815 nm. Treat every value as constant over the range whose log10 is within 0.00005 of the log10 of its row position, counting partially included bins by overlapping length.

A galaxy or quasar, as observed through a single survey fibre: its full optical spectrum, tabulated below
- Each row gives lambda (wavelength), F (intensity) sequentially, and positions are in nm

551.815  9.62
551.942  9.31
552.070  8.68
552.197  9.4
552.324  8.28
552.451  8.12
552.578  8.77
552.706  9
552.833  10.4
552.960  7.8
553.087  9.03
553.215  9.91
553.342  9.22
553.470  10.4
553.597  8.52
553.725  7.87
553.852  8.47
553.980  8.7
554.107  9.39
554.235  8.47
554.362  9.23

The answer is 9.62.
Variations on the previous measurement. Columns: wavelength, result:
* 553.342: 9.22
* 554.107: 9.39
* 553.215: 9.91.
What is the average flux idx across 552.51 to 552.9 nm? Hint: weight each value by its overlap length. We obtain 9.36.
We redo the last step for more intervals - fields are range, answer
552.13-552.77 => 8.72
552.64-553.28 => 9.23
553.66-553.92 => 8.16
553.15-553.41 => 9.55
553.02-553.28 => 9.45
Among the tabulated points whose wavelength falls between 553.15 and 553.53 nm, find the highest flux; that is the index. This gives 10.4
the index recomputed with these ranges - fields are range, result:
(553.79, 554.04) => 8.7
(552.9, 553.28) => 9.91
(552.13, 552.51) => 9.4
